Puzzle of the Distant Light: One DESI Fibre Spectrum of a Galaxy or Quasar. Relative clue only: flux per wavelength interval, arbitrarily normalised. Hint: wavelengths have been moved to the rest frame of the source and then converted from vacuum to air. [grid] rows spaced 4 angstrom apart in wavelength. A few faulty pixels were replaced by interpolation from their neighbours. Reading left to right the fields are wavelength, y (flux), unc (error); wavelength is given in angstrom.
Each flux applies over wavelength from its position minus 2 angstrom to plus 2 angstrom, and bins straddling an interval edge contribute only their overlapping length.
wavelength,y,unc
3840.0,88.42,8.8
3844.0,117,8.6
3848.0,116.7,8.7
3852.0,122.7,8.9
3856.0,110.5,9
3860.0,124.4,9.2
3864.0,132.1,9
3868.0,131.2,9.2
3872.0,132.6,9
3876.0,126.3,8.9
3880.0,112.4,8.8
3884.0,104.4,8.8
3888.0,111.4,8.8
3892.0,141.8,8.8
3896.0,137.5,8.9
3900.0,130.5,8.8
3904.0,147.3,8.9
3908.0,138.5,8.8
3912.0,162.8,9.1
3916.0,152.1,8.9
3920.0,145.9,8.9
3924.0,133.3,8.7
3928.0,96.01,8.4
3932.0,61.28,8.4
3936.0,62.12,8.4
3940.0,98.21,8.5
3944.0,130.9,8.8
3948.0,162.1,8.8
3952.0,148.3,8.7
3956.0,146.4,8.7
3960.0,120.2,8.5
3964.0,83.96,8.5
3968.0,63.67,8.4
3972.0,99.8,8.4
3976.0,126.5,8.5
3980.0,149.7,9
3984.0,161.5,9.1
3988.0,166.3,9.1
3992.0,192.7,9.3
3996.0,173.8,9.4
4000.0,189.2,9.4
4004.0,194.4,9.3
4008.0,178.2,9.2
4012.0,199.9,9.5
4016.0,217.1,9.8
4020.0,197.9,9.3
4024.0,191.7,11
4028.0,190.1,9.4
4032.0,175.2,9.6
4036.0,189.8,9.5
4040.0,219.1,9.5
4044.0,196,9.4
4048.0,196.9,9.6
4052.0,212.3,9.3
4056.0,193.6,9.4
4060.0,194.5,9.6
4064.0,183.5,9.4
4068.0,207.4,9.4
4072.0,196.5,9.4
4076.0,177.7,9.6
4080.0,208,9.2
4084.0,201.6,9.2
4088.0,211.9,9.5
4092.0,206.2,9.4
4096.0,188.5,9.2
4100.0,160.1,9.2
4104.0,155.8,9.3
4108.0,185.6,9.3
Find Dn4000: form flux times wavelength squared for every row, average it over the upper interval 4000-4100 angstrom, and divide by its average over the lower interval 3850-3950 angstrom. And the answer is 1.70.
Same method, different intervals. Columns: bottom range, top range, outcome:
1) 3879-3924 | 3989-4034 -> 1.49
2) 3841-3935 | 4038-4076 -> 1.74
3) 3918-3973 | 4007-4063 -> 1.85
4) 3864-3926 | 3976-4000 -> 1.31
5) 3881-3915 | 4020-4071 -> 1.57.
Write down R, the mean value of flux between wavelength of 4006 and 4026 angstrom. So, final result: 197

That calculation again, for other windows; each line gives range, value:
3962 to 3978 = 93.5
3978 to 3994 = 168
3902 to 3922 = 149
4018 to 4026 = 195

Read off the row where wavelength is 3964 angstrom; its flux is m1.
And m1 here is 83.96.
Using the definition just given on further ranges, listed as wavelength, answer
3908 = 138.5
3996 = 173.8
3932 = 61.28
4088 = 211.9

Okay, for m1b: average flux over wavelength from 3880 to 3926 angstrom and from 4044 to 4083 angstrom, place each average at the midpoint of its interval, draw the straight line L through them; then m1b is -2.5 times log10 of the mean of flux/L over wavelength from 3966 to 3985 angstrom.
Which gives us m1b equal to 0.36 mag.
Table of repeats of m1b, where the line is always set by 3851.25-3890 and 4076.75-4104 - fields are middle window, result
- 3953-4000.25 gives 0.13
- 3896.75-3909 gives -0.06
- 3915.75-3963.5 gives 0.20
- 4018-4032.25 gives -0.12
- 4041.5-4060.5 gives -0.12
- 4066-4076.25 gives -0.06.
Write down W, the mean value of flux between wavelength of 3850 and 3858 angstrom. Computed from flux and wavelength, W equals 117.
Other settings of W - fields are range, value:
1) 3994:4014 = 187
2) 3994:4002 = 182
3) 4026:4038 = 185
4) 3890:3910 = 139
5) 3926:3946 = 89.7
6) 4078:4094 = 207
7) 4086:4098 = 202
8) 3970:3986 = 134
